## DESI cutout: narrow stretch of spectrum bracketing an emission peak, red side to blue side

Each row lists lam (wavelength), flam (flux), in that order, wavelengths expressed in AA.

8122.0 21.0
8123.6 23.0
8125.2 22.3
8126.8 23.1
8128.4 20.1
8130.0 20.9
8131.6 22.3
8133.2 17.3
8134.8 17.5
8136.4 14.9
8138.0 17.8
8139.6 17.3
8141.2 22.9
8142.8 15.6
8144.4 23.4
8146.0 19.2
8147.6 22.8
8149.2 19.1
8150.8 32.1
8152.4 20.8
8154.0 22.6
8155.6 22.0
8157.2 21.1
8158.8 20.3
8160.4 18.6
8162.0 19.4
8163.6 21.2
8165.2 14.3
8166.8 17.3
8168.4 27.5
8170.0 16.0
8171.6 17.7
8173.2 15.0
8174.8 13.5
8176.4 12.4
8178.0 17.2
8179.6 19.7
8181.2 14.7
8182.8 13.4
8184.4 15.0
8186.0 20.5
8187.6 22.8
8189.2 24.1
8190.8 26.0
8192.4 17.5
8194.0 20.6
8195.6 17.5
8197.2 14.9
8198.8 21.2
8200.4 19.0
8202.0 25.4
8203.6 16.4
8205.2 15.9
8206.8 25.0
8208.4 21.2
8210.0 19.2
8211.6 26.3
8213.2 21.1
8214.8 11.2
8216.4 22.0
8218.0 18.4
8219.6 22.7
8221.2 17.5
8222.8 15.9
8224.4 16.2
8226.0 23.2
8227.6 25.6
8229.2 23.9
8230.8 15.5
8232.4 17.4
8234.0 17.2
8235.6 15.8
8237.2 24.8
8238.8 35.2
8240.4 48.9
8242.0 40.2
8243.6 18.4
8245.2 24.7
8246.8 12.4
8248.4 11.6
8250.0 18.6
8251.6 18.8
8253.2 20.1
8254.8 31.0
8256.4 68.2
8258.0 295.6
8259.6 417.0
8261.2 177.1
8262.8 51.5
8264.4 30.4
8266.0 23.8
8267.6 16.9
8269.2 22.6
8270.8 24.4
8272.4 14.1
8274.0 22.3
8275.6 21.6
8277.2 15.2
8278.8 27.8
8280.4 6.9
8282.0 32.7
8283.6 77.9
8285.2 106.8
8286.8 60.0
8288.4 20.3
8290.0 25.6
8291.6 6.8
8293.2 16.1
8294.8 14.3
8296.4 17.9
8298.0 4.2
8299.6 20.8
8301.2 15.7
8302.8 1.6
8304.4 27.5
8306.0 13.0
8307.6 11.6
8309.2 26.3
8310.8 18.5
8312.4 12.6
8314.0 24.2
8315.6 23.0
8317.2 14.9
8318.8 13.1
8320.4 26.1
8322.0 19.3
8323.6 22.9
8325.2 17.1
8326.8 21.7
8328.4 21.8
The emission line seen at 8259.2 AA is H-alpha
